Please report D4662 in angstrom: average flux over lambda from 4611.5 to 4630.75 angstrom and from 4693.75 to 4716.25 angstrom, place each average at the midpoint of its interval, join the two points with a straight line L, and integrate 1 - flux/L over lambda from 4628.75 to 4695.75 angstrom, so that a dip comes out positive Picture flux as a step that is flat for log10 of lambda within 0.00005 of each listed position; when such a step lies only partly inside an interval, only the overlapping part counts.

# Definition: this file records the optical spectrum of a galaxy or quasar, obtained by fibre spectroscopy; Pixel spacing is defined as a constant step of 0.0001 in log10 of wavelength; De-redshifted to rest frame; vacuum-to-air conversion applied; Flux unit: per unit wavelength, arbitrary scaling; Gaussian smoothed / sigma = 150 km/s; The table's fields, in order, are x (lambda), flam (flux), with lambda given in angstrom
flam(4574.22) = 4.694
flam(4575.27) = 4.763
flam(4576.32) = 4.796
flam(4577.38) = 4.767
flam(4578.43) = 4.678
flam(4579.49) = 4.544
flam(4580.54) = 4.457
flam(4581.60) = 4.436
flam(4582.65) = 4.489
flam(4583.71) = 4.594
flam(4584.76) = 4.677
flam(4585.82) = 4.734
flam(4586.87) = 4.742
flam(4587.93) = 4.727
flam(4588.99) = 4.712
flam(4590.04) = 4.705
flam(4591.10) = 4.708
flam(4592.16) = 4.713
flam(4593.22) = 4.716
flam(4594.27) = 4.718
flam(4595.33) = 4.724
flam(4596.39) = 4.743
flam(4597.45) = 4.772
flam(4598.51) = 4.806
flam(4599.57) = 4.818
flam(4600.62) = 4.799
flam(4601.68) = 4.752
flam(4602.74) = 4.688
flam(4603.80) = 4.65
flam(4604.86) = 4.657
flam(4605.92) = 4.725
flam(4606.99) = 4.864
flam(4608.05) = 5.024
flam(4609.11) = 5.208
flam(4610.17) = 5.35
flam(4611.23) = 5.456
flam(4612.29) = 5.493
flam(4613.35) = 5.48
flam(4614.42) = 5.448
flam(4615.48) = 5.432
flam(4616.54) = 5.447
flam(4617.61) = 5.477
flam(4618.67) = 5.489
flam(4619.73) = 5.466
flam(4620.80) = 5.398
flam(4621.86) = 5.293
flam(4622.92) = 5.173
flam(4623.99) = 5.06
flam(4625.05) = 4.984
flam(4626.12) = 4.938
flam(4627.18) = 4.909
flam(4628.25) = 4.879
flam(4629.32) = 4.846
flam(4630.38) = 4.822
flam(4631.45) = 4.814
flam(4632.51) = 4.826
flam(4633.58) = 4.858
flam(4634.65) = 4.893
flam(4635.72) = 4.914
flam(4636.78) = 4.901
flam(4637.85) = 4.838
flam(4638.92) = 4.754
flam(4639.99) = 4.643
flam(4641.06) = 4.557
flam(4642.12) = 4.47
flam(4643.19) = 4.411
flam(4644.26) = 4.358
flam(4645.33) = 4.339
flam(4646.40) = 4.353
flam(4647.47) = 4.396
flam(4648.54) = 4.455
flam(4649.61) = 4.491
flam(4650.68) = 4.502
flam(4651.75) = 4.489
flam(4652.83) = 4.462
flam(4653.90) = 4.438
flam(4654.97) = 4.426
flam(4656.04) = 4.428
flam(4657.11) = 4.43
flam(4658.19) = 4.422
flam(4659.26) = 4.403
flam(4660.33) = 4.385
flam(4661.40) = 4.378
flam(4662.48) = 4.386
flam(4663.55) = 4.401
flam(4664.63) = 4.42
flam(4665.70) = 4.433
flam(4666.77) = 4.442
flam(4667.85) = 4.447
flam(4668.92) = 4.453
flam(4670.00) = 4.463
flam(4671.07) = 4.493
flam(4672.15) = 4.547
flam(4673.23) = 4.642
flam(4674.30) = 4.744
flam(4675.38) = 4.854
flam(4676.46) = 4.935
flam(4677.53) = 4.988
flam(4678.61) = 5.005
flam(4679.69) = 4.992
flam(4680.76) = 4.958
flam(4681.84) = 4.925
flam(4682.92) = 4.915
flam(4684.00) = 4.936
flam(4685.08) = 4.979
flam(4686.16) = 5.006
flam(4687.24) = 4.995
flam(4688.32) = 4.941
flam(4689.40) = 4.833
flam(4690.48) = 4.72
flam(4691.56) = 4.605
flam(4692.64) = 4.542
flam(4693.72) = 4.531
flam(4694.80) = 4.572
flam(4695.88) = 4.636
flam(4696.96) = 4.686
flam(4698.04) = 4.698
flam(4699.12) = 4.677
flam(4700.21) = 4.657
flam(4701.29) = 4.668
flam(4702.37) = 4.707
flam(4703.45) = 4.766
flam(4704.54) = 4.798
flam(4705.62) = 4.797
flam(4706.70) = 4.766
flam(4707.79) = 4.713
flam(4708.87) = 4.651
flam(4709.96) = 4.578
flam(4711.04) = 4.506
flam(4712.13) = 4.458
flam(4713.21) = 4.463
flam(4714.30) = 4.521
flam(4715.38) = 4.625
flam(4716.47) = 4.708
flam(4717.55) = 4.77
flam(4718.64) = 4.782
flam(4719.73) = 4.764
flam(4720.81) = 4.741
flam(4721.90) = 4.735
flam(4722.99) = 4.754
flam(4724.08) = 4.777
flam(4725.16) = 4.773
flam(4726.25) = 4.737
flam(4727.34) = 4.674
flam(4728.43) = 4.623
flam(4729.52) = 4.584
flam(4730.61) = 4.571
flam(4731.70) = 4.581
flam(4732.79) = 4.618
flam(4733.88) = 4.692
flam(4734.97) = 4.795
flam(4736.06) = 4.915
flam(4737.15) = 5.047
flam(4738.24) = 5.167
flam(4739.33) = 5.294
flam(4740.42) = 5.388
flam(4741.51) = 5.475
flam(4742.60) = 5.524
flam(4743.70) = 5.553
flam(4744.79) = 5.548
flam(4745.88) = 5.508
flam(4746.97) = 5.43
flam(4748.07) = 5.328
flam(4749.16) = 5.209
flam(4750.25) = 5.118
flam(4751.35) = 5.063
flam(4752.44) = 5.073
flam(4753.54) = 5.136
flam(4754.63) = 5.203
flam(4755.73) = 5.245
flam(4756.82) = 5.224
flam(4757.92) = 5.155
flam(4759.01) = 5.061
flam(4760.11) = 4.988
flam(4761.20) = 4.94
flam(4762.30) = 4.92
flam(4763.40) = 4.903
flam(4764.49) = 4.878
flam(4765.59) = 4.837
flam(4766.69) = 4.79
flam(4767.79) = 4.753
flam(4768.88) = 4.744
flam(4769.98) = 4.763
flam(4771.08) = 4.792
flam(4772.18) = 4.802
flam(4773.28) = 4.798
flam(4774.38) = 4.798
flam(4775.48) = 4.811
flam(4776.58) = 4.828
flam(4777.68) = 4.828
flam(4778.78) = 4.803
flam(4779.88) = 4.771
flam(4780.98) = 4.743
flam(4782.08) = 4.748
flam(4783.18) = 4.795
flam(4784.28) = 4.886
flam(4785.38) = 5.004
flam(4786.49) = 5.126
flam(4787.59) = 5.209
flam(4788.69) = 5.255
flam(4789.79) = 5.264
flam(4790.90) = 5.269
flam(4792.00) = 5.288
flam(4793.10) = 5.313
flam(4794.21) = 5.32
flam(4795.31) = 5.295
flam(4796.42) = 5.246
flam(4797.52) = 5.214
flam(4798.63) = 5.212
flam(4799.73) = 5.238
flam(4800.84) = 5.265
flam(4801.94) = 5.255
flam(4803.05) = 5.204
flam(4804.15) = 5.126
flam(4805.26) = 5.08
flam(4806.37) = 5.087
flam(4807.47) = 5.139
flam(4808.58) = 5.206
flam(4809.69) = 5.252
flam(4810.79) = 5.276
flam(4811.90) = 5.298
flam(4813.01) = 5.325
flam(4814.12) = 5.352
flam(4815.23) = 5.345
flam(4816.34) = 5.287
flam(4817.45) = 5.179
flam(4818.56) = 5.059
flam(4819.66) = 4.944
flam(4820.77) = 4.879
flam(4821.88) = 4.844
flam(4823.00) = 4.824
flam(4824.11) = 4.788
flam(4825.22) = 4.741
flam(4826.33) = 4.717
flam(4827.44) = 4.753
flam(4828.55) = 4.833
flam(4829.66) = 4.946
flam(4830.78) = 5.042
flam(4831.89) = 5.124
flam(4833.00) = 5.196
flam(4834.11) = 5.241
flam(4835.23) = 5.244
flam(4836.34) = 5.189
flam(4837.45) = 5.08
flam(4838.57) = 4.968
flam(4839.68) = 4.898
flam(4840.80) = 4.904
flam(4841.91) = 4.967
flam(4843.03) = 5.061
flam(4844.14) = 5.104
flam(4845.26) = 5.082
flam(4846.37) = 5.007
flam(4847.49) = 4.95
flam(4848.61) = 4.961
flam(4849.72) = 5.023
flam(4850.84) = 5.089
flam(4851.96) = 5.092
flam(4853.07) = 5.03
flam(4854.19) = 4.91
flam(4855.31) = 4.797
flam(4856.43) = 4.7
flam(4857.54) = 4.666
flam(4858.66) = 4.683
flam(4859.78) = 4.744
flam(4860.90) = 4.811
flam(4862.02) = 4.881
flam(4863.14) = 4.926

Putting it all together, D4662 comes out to 4.0 angstrom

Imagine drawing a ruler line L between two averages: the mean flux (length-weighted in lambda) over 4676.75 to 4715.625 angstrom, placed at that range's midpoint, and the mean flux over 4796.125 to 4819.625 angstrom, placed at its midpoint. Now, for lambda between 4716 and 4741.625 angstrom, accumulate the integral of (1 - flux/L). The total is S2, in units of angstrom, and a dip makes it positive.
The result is 0.3 angstrom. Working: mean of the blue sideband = 4.75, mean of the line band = 4.82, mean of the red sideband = 5.22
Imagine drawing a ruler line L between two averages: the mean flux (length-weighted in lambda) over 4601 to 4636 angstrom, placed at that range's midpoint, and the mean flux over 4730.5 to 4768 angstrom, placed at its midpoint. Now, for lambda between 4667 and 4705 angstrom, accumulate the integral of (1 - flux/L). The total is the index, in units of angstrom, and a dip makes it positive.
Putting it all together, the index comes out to 2.5 angstrom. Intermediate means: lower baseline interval 5.08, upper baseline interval 5.09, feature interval 4.75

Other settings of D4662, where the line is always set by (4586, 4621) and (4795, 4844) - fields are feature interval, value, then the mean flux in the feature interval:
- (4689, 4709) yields 1.4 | 4.69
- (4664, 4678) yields 1.2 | 4.6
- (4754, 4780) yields 0.8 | 4.9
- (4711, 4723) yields 0.9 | 4.65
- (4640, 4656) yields 1.8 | 4.45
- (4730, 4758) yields -0.5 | 5.15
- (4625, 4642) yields 0.6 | 4.82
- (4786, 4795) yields -0.3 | 5.26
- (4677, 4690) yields 0.2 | 4.95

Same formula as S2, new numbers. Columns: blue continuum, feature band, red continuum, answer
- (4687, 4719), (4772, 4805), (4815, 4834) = -1.2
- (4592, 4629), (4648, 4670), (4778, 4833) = 2.7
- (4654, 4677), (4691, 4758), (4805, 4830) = -2.1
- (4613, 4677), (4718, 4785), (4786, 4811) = 1.7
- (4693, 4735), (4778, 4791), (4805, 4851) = -0.2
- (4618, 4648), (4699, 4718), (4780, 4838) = 1.2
